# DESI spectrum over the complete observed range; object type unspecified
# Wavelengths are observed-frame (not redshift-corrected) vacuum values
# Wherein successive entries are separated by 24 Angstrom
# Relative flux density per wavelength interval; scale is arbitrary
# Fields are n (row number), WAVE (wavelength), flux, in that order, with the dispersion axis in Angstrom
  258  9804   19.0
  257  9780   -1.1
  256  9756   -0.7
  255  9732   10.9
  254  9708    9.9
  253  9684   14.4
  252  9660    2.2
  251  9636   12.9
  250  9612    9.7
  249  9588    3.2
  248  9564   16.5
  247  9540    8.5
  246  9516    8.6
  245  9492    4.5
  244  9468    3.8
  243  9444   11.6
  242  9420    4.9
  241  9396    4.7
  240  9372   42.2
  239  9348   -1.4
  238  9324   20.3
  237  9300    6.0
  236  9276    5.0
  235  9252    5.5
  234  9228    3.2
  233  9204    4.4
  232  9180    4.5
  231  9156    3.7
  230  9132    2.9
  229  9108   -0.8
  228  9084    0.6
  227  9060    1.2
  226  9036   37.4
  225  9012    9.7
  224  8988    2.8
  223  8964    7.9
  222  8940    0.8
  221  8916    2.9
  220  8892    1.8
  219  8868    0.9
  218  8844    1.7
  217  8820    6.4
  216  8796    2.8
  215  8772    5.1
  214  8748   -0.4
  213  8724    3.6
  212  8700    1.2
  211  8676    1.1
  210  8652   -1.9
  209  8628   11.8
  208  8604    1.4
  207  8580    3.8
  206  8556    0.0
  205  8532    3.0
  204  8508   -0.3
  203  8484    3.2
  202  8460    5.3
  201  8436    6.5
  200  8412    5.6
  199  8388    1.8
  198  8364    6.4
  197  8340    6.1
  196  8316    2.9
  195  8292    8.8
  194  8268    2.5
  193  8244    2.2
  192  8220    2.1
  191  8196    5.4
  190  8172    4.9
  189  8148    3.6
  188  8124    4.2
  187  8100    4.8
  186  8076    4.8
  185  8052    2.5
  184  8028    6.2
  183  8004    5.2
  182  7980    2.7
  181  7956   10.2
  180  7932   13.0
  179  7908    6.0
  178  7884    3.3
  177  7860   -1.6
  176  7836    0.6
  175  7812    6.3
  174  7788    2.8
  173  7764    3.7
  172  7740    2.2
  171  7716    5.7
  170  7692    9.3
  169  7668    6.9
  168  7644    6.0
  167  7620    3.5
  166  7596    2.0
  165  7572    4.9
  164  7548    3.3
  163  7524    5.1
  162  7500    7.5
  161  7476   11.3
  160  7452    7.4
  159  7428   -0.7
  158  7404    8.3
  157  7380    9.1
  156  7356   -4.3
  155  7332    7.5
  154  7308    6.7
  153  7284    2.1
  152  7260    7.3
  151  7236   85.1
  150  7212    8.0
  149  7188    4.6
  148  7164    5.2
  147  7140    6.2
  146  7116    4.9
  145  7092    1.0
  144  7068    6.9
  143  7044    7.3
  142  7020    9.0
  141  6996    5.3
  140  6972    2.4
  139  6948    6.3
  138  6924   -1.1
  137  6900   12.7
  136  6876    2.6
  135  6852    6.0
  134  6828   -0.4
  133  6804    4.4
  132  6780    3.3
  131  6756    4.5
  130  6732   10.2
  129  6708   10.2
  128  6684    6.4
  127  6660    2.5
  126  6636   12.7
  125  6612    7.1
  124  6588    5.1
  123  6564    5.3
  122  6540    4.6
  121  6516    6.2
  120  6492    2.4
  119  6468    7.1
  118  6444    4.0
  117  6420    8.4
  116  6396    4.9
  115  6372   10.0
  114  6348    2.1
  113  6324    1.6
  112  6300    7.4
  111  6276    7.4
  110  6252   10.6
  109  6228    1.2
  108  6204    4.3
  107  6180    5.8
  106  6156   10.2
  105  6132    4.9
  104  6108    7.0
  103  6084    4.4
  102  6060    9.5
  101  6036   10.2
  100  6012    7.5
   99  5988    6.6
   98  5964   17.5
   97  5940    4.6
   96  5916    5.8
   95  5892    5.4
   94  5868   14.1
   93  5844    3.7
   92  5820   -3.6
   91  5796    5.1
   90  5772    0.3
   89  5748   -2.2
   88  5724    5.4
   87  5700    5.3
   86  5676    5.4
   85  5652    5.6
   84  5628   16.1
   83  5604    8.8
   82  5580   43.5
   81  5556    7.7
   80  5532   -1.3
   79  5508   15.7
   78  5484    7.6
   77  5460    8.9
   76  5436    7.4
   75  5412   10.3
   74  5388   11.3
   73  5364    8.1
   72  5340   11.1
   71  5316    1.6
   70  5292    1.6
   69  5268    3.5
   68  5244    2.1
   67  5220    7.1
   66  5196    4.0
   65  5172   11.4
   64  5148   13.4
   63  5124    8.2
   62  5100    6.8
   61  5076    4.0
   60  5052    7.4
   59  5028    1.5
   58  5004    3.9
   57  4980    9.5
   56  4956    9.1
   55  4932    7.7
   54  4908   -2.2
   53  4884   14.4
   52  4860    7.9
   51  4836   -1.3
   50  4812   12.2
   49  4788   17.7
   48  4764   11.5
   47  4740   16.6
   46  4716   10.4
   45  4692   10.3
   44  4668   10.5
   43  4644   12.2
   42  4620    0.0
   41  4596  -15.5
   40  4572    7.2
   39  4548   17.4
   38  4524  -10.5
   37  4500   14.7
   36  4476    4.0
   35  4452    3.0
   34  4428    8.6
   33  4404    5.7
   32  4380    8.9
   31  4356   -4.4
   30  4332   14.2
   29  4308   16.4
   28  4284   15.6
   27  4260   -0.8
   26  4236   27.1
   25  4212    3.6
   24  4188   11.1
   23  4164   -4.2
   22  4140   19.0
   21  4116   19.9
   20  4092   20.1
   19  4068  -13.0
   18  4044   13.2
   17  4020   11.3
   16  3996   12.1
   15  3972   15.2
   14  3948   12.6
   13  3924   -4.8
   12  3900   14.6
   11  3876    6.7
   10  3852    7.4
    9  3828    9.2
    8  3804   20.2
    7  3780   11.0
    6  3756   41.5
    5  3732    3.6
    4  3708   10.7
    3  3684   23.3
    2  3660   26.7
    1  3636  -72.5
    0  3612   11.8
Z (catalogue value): 1.42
